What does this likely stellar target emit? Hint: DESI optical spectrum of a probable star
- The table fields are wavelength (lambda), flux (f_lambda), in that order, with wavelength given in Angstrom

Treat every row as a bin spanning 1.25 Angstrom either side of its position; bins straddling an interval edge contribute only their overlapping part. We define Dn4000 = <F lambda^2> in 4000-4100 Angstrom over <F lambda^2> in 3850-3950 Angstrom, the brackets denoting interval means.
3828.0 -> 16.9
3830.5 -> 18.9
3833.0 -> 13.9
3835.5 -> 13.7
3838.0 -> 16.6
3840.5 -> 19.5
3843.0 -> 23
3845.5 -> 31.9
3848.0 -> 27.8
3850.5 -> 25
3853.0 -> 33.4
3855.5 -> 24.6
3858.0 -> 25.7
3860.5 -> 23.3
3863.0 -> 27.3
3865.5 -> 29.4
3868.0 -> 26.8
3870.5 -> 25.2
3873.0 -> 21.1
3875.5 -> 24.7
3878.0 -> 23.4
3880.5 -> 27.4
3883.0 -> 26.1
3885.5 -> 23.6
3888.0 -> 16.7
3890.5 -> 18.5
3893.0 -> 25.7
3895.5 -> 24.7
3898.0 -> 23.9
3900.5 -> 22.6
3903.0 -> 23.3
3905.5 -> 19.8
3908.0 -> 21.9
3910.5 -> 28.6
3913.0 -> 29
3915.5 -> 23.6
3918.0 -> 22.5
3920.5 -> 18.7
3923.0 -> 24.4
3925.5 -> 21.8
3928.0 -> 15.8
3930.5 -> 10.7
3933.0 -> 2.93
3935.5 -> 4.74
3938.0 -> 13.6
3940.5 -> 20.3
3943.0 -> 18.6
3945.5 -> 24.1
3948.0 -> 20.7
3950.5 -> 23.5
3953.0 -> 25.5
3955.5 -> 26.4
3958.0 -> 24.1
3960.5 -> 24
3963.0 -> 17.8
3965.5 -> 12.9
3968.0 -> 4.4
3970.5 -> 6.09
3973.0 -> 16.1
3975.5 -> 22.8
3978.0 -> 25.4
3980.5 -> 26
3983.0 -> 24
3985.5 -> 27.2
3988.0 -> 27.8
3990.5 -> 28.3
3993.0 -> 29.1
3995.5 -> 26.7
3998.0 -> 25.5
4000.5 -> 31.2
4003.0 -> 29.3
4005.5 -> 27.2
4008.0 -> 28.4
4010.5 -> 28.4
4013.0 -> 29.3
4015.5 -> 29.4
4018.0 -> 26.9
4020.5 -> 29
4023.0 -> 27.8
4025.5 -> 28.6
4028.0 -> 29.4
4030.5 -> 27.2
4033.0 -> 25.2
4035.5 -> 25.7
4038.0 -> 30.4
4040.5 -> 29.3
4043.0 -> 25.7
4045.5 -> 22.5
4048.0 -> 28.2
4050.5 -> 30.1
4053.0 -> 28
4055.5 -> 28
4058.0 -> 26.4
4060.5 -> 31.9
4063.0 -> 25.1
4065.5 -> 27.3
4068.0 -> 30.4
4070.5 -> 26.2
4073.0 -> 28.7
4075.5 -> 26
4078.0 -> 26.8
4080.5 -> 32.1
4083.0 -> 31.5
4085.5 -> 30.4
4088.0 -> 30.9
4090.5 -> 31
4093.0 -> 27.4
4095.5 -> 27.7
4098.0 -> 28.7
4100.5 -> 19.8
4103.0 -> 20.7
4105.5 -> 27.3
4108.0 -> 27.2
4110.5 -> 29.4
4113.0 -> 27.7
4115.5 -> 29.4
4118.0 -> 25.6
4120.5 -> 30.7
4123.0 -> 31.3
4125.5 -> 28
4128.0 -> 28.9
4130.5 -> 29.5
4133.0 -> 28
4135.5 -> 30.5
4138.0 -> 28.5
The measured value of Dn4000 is 1.38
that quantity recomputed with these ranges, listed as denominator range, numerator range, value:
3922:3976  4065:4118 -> 1.74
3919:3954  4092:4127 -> 1.69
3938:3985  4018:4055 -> 1.43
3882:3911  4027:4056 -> 1.30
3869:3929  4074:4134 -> 1.35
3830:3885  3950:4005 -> 1.01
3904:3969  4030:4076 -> 1.51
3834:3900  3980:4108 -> 1.26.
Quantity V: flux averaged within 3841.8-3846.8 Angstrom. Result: 27.5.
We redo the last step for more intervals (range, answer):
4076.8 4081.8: 29.5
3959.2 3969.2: 14.9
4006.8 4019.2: 28.5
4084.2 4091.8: 30.7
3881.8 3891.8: 21.2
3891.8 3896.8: 25.2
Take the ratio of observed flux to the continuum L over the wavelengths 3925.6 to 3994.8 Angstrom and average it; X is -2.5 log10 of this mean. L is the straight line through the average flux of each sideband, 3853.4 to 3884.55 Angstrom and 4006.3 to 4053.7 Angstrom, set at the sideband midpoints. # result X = 0.353 mag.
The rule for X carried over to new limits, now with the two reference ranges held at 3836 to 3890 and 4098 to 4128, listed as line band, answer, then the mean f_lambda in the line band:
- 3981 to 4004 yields -0.07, 27.6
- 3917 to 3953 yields 0.40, 17.6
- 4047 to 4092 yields -0.08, 28.8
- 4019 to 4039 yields -0.06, 27.9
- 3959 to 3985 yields 0.37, 18.3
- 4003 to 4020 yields -0.09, 28.4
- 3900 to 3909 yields 0.15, 21.8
